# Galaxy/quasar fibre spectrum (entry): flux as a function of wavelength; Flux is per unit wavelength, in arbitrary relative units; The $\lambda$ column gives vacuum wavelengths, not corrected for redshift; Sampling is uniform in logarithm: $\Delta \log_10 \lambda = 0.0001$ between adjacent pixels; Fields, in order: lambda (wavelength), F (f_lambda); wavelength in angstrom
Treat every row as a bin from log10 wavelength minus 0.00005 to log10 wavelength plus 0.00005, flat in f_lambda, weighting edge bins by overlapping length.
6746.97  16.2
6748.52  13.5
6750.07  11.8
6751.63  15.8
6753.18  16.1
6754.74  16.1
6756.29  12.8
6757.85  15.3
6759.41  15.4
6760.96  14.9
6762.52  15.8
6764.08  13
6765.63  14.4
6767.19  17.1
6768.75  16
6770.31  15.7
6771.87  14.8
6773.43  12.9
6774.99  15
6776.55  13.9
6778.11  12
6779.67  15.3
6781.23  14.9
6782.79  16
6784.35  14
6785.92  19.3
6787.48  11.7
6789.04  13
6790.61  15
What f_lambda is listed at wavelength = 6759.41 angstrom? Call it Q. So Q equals 15.4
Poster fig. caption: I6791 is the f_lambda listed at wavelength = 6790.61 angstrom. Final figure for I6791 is 15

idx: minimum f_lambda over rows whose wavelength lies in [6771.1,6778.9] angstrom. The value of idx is 12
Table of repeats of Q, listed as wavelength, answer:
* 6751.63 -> 15.8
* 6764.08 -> 13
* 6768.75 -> 16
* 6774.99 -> 15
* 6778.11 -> 12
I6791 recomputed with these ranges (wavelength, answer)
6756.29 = 12.8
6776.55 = 13.9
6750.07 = 11.8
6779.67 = 15.3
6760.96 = 14.9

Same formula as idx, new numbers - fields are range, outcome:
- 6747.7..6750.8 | 11.8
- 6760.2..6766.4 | 13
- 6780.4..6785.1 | 14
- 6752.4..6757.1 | 12.8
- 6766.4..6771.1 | 15.7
